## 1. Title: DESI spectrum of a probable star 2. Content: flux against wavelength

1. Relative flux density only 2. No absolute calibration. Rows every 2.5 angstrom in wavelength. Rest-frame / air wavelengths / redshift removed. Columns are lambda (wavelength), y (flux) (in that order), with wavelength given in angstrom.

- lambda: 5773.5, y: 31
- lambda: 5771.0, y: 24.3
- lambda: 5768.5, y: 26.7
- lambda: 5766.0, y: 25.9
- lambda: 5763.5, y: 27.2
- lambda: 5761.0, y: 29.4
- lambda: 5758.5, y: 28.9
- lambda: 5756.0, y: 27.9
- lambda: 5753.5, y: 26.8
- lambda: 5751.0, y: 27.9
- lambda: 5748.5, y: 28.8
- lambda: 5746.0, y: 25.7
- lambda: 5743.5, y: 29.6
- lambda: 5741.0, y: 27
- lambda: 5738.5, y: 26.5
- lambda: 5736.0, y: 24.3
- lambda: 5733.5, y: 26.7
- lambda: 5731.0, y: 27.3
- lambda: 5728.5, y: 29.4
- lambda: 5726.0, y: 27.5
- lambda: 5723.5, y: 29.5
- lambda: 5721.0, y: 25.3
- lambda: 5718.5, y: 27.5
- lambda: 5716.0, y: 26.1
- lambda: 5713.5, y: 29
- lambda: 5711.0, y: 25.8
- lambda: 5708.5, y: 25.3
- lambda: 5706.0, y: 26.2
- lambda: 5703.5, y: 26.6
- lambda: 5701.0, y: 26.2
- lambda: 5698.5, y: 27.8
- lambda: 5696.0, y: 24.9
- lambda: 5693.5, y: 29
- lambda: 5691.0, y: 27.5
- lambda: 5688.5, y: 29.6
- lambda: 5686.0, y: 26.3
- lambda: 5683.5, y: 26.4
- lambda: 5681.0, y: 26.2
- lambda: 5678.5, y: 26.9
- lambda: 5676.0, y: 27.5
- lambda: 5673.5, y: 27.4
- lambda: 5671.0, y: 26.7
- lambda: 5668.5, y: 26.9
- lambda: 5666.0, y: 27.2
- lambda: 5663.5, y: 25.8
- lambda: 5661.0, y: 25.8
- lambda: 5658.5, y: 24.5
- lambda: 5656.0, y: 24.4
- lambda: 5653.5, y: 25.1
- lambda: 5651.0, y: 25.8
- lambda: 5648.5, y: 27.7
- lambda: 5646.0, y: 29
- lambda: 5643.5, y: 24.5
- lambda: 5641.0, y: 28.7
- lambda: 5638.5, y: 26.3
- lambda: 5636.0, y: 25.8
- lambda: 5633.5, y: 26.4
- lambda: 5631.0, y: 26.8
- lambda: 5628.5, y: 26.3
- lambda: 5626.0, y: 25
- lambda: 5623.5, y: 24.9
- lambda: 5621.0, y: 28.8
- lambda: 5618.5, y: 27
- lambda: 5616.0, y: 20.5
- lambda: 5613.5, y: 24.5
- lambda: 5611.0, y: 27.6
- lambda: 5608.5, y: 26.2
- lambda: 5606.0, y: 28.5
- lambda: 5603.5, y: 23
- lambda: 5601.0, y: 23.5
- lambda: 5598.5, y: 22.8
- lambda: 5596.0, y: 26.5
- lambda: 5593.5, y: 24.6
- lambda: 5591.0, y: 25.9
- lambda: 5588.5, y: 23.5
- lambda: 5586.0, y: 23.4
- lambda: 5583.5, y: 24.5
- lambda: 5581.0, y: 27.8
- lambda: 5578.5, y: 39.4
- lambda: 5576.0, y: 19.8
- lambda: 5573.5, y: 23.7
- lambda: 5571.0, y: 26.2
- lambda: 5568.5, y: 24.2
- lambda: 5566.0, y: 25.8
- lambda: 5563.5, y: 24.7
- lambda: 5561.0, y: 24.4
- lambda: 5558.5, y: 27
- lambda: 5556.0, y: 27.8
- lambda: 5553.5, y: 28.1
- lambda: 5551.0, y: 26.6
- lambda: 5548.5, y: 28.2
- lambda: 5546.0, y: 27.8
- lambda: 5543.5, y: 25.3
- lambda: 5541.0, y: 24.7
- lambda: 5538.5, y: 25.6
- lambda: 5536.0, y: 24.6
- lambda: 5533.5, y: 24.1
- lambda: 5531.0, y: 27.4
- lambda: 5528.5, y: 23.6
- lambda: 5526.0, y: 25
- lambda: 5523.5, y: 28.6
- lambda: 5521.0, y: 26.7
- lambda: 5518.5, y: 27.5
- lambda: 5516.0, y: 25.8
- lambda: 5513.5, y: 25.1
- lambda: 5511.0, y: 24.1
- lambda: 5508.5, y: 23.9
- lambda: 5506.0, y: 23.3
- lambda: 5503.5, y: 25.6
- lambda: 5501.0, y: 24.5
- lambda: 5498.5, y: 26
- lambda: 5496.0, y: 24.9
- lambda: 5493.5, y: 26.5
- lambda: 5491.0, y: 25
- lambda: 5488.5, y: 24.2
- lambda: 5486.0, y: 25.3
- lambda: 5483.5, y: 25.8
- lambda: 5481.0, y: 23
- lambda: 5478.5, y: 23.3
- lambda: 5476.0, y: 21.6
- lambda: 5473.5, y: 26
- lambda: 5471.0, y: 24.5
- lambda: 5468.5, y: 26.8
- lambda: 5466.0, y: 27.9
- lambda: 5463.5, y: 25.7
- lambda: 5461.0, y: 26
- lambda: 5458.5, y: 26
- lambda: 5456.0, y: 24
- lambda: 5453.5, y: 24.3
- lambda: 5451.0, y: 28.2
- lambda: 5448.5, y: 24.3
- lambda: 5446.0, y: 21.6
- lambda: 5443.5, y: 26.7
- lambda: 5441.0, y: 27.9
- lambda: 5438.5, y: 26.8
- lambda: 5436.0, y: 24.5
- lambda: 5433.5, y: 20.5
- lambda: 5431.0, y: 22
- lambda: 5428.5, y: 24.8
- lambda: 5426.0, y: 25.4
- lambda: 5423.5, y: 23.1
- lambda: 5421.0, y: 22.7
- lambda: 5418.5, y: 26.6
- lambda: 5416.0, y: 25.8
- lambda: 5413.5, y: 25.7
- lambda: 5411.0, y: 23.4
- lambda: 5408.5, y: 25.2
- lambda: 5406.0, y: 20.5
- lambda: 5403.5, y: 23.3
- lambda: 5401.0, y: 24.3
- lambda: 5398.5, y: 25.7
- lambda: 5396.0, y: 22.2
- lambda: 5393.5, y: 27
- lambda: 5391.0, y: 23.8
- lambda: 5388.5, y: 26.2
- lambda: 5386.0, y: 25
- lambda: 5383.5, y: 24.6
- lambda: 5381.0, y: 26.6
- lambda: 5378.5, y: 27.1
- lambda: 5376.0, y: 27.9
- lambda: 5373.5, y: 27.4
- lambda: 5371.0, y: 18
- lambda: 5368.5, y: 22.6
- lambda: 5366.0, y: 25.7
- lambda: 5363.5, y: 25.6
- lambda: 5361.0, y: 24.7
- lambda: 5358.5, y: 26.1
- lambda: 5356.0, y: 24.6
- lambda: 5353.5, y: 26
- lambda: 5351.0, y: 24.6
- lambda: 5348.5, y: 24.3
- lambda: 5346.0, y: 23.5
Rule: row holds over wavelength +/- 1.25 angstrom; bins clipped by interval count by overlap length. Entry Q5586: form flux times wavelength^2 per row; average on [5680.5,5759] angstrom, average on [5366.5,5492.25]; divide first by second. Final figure 1.2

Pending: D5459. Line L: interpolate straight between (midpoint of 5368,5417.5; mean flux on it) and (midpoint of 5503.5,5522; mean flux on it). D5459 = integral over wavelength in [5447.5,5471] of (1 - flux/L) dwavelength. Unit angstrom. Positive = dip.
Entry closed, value -0.8 angstrom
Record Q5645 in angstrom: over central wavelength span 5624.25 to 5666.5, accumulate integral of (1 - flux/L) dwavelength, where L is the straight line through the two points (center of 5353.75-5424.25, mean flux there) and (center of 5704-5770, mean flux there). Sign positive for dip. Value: 0.7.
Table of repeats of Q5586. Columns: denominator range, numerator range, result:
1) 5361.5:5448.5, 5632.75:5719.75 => 1.20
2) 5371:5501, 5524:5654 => 1.10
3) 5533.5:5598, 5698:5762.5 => 1.11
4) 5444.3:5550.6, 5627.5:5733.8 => 1.13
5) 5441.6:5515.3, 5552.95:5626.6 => 1.07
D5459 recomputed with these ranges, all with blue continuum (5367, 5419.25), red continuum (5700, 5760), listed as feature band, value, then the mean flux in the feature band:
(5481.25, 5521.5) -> 0.5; 25.2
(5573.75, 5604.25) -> 0.9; 25.4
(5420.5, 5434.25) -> 1.0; 23.2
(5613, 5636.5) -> 0.7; 25.6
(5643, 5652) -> -0.1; 27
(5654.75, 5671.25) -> 0.5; 25.9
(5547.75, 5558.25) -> -0.7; 27.6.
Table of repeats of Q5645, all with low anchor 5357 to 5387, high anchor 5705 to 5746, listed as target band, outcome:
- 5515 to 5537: 0.00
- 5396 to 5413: 1.06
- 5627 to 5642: -0.07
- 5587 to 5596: 0.48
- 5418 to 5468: 1.06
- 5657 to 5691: 0.04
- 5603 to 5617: 0.61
